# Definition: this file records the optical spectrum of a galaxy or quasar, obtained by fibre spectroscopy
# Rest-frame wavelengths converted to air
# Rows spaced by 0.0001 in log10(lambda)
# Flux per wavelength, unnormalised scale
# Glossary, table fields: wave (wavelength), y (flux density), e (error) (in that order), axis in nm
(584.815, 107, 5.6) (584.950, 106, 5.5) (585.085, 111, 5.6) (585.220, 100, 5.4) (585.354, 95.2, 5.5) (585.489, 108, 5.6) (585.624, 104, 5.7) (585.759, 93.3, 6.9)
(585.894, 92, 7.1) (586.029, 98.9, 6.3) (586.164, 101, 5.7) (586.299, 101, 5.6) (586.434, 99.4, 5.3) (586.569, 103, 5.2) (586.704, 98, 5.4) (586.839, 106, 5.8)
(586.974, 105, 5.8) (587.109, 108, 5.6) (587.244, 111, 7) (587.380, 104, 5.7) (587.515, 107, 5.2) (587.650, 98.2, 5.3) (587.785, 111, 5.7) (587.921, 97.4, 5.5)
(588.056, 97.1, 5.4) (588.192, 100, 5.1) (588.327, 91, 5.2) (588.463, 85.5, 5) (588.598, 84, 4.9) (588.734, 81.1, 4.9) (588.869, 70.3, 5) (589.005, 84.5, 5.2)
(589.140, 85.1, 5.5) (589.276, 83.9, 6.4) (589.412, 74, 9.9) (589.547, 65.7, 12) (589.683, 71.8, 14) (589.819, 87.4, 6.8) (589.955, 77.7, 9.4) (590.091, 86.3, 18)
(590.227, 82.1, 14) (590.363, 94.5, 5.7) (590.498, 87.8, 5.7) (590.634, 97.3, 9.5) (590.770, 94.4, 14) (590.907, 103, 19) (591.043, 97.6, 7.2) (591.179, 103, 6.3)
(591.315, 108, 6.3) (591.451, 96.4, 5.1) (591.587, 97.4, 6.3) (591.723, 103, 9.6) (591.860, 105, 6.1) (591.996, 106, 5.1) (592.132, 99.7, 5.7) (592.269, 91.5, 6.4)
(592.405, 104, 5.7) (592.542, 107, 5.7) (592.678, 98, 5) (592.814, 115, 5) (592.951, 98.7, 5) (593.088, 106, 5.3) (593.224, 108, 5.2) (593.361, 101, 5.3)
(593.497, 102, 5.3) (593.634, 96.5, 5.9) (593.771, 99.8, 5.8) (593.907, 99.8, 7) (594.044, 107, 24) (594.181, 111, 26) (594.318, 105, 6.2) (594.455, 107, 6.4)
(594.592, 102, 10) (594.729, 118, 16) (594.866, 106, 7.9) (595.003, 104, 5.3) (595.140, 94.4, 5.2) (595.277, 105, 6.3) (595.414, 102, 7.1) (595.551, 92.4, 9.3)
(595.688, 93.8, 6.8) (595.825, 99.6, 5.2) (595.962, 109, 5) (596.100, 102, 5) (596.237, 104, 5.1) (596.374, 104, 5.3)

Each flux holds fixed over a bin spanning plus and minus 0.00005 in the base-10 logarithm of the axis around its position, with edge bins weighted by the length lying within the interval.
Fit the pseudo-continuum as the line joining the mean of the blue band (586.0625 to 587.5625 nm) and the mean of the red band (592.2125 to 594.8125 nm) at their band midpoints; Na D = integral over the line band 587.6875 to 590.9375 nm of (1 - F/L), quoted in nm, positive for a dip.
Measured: 0.53 nm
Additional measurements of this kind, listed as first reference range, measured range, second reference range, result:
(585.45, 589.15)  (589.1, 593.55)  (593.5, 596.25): 0.232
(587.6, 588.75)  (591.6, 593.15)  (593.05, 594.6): -0.023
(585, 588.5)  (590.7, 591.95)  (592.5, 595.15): 0.029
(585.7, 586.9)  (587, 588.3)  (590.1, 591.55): -0.068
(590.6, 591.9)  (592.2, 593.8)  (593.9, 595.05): 0.025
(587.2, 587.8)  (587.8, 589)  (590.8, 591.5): 0.178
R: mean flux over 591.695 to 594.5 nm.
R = 103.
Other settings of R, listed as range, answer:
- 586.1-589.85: 93.3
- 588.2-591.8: 88.4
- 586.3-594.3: 96.6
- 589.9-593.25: 98.7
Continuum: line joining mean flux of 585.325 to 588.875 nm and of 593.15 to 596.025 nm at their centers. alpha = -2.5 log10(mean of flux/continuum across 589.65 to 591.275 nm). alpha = 0.110 mag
